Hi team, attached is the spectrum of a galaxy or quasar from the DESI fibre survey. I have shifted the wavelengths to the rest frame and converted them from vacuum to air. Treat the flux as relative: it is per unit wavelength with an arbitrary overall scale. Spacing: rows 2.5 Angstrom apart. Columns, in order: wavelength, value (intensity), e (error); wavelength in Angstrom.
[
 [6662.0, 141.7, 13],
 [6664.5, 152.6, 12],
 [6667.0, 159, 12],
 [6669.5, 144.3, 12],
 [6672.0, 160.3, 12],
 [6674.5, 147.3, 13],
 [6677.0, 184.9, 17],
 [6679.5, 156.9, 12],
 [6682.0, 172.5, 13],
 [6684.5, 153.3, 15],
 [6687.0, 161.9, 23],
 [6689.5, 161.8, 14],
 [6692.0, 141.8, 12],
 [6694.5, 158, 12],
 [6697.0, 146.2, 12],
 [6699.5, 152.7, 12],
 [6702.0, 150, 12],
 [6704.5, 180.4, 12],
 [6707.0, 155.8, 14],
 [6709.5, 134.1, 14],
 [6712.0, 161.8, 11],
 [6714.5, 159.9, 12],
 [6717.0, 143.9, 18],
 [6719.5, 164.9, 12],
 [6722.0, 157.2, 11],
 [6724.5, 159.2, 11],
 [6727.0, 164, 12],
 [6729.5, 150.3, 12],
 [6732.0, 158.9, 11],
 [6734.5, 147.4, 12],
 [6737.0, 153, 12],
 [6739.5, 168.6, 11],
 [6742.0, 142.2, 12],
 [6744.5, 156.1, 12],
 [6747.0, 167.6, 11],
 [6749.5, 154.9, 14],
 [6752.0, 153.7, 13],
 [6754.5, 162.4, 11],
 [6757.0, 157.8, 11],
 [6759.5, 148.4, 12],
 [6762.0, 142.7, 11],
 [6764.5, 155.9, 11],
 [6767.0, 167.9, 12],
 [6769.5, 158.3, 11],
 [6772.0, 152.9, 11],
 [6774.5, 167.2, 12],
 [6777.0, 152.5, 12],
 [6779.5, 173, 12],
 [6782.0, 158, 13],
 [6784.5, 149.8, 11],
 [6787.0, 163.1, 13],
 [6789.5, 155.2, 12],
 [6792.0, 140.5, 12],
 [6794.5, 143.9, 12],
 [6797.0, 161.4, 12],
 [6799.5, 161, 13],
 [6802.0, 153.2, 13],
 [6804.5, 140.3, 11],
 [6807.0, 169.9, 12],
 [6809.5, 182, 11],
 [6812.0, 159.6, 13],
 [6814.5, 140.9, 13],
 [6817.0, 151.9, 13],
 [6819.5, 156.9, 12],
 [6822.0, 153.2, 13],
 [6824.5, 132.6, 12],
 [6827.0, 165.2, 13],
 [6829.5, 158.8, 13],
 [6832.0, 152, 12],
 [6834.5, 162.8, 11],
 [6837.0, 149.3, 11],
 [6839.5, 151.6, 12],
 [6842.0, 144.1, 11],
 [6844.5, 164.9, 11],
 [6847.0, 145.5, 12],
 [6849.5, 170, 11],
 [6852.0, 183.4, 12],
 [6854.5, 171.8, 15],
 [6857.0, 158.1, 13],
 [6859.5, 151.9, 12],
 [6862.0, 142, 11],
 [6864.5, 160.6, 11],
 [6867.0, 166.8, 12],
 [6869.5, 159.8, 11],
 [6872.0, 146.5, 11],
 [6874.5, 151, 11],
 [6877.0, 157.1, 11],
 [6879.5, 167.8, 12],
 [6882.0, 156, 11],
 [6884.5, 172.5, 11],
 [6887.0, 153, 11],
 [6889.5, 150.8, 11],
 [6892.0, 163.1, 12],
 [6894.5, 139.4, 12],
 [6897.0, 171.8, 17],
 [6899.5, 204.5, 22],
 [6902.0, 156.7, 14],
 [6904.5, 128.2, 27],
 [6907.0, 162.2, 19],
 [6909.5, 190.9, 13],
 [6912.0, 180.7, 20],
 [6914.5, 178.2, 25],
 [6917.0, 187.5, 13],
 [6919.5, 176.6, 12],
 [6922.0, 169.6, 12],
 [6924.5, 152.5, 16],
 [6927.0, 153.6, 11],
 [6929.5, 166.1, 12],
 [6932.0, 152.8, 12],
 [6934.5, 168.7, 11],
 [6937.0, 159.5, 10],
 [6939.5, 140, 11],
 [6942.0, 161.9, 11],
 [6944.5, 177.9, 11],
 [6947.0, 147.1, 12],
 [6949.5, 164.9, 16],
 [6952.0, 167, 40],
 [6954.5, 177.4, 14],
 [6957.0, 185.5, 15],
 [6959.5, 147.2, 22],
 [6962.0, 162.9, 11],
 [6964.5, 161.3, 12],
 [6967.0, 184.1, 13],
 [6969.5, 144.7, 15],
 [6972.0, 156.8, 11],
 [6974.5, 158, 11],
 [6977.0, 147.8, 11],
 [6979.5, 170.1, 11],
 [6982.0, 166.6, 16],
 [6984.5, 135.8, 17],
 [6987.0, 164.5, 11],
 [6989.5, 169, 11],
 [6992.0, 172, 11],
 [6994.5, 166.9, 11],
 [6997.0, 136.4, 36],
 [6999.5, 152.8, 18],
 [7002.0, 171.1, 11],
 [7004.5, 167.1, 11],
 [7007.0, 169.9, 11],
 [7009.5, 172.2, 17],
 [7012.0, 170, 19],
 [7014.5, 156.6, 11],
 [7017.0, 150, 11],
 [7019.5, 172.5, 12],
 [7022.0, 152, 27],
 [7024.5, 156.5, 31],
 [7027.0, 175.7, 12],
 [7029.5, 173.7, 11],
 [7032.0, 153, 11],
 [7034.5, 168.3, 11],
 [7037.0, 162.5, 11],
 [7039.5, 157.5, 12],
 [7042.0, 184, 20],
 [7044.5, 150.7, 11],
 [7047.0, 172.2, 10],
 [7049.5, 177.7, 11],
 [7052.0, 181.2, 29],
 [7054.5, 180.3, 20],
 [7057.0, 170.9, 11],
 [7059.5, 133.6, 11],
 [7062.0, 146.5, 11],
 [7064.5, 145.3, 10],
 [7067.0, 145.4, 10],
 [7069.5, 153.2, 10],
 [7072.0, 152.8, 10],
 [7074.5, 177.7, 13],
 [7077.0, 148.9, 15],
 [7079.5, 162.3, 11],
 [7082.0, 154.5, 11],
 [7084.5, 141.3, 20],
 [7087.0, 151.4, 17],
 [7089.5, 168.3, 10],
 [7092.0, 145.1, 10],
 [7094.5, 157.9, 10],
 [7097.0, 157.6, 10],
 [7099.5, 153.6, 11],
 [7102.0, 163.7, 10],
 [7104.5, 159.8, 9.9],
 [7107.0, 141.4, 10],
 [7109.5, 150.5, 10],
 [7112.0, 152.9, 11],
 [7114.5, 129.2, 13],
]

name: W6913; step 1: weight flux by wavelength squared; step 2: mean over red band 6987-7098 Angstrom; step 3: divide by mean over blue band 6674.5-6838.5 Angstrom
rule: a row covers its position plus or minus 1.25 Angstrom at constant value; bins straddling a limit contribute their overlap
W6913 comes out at 1.12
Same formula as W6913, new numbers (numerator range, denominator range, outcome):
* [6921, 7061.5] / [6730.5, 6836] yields 1.11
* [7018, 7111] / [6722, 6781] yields 1.11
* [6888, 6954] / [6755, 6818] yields 1.09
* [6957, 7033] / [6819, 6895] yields 1.07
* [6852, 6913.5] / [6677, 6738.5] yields 1.09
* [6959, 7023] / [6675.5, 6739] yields 1.11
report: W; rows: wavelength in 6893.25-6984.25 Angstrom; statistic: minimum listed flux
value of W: 128.2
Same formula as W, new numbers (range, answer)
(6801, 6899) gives 132.6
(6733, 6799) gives 140.5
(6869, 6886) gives 146.5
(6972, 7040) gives 135.8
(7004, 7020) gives 150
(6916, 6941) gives 140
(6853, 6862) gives 142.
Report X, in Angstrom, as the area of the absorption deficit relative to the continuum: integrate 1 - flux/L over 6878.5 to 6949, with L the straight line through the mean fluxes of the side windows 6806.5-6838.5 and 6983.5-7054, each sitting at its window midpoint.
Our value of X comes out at -1.8 Angstrom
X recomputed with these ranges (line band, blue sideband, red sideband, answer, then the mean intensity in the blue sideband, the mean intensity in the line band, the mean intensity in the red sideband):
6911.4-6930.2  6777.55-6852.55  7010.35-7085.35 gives -1.4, 156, 170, 161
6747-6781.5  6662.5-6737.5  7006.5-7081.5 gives -0.1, 156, 158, 162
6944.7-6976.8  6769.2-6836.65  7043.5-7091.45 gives -1.1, 156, 163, 158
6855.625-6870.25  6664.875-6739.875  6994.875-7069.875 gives 0.3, 157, 157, 162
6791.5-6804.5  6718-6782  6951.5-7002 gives 0.6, 157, 152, 161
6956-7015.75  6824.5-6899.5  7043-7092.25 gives -1.3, 159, 162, 158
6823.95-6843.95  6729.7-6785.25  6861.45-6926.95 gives 0.9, 157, 153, 163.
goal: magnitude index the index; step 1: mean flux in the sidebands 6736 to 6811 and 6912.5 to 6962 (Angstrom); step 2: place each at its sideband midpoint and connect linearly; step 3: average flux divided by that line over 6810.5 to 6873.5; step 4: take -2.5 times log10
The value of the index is 0.030 mag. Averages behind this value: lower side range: 157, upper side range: 165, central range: 156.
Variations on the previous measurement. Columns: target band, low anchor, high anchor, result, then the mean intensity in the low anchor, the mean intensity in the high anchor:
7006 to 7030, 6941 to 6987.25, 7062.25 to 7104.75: -0.04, 162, 155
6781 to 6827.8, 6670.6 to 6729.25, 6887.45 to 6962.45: 0.04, 158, 165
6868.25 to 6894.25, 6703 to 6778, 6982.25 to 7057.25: 0.03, 157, 165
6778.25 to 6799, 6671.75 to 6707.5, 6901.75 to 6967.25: 0.04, 159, 165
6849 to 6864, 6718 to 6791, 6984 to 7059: -0.02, 157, 165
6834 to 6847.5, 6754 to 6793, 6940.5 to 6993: 0.04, 157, 163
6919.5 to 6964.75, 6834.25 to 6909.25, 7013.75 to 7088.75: -0.02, 159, 160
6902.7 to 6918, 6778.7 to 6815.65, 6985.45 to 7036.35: -0.07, 157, 163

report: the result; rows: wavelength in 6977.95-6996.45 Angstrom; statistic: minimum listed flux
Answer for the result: 135.8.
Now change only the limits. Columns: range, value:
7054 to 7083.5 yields 133.6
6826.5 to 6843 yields 144.1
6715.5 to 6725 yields 143.9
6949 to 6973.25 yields 144.7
